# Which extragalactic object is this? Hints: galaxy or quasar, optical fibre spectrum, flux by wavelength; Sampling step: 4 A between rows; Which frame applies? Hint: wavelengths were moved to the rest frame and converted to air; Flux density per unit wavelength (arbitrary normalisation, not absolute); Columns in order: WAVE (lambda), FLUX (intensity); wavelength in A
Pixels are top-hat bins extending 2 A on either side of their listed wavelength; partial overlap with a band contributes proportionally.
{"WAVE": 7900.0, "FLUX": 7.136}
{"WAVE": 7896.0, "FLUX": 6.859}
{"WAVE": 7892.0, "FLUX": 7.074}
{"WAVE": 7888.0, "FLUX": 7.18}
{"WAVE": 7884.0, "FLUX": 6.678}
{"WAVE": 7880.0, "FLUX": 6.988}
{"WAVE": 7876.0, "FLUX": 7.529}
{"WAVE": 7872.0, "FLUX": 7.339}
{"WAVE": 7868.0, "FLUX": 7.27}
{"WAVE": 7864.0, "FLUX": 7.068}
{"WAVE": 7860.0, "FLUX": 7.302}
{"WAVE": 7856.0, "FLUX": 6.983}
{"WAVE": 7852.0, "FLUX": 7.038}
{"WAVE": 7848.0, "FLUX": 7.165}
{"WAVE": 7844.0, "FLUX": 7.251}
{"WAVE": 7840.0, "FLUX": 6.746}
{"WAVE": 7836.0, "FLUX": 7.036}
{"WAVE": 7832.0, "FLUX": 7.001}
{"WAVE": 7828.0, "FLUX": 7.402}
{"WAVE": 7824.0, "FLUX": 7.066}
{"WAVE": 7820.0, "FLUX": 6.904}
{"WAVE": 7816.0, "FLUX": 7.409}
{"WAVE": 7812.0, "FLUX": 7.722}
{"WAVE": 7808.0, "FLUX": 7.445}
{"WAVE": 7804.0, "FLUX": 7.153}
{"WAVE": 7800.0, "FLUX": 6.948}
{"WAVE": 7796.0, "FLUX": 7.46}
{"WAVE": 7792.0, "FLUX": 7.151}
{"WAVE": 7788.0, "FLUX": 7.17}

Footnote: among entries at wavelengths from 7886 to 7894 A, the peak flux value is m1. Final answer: 7.18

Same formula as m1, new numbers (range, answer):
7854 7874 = 7.339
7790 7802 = 7.46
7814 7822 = 7.409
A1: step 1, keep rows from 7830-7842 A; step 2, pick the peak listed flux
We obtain 7.036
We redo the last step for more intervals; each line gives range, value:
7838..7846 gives 7.251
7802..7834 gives 7.722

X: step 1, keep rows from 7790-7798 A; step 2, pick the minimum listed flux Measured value 7.151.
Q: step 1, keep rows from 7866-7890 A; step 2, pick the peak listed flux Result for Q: 7.529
